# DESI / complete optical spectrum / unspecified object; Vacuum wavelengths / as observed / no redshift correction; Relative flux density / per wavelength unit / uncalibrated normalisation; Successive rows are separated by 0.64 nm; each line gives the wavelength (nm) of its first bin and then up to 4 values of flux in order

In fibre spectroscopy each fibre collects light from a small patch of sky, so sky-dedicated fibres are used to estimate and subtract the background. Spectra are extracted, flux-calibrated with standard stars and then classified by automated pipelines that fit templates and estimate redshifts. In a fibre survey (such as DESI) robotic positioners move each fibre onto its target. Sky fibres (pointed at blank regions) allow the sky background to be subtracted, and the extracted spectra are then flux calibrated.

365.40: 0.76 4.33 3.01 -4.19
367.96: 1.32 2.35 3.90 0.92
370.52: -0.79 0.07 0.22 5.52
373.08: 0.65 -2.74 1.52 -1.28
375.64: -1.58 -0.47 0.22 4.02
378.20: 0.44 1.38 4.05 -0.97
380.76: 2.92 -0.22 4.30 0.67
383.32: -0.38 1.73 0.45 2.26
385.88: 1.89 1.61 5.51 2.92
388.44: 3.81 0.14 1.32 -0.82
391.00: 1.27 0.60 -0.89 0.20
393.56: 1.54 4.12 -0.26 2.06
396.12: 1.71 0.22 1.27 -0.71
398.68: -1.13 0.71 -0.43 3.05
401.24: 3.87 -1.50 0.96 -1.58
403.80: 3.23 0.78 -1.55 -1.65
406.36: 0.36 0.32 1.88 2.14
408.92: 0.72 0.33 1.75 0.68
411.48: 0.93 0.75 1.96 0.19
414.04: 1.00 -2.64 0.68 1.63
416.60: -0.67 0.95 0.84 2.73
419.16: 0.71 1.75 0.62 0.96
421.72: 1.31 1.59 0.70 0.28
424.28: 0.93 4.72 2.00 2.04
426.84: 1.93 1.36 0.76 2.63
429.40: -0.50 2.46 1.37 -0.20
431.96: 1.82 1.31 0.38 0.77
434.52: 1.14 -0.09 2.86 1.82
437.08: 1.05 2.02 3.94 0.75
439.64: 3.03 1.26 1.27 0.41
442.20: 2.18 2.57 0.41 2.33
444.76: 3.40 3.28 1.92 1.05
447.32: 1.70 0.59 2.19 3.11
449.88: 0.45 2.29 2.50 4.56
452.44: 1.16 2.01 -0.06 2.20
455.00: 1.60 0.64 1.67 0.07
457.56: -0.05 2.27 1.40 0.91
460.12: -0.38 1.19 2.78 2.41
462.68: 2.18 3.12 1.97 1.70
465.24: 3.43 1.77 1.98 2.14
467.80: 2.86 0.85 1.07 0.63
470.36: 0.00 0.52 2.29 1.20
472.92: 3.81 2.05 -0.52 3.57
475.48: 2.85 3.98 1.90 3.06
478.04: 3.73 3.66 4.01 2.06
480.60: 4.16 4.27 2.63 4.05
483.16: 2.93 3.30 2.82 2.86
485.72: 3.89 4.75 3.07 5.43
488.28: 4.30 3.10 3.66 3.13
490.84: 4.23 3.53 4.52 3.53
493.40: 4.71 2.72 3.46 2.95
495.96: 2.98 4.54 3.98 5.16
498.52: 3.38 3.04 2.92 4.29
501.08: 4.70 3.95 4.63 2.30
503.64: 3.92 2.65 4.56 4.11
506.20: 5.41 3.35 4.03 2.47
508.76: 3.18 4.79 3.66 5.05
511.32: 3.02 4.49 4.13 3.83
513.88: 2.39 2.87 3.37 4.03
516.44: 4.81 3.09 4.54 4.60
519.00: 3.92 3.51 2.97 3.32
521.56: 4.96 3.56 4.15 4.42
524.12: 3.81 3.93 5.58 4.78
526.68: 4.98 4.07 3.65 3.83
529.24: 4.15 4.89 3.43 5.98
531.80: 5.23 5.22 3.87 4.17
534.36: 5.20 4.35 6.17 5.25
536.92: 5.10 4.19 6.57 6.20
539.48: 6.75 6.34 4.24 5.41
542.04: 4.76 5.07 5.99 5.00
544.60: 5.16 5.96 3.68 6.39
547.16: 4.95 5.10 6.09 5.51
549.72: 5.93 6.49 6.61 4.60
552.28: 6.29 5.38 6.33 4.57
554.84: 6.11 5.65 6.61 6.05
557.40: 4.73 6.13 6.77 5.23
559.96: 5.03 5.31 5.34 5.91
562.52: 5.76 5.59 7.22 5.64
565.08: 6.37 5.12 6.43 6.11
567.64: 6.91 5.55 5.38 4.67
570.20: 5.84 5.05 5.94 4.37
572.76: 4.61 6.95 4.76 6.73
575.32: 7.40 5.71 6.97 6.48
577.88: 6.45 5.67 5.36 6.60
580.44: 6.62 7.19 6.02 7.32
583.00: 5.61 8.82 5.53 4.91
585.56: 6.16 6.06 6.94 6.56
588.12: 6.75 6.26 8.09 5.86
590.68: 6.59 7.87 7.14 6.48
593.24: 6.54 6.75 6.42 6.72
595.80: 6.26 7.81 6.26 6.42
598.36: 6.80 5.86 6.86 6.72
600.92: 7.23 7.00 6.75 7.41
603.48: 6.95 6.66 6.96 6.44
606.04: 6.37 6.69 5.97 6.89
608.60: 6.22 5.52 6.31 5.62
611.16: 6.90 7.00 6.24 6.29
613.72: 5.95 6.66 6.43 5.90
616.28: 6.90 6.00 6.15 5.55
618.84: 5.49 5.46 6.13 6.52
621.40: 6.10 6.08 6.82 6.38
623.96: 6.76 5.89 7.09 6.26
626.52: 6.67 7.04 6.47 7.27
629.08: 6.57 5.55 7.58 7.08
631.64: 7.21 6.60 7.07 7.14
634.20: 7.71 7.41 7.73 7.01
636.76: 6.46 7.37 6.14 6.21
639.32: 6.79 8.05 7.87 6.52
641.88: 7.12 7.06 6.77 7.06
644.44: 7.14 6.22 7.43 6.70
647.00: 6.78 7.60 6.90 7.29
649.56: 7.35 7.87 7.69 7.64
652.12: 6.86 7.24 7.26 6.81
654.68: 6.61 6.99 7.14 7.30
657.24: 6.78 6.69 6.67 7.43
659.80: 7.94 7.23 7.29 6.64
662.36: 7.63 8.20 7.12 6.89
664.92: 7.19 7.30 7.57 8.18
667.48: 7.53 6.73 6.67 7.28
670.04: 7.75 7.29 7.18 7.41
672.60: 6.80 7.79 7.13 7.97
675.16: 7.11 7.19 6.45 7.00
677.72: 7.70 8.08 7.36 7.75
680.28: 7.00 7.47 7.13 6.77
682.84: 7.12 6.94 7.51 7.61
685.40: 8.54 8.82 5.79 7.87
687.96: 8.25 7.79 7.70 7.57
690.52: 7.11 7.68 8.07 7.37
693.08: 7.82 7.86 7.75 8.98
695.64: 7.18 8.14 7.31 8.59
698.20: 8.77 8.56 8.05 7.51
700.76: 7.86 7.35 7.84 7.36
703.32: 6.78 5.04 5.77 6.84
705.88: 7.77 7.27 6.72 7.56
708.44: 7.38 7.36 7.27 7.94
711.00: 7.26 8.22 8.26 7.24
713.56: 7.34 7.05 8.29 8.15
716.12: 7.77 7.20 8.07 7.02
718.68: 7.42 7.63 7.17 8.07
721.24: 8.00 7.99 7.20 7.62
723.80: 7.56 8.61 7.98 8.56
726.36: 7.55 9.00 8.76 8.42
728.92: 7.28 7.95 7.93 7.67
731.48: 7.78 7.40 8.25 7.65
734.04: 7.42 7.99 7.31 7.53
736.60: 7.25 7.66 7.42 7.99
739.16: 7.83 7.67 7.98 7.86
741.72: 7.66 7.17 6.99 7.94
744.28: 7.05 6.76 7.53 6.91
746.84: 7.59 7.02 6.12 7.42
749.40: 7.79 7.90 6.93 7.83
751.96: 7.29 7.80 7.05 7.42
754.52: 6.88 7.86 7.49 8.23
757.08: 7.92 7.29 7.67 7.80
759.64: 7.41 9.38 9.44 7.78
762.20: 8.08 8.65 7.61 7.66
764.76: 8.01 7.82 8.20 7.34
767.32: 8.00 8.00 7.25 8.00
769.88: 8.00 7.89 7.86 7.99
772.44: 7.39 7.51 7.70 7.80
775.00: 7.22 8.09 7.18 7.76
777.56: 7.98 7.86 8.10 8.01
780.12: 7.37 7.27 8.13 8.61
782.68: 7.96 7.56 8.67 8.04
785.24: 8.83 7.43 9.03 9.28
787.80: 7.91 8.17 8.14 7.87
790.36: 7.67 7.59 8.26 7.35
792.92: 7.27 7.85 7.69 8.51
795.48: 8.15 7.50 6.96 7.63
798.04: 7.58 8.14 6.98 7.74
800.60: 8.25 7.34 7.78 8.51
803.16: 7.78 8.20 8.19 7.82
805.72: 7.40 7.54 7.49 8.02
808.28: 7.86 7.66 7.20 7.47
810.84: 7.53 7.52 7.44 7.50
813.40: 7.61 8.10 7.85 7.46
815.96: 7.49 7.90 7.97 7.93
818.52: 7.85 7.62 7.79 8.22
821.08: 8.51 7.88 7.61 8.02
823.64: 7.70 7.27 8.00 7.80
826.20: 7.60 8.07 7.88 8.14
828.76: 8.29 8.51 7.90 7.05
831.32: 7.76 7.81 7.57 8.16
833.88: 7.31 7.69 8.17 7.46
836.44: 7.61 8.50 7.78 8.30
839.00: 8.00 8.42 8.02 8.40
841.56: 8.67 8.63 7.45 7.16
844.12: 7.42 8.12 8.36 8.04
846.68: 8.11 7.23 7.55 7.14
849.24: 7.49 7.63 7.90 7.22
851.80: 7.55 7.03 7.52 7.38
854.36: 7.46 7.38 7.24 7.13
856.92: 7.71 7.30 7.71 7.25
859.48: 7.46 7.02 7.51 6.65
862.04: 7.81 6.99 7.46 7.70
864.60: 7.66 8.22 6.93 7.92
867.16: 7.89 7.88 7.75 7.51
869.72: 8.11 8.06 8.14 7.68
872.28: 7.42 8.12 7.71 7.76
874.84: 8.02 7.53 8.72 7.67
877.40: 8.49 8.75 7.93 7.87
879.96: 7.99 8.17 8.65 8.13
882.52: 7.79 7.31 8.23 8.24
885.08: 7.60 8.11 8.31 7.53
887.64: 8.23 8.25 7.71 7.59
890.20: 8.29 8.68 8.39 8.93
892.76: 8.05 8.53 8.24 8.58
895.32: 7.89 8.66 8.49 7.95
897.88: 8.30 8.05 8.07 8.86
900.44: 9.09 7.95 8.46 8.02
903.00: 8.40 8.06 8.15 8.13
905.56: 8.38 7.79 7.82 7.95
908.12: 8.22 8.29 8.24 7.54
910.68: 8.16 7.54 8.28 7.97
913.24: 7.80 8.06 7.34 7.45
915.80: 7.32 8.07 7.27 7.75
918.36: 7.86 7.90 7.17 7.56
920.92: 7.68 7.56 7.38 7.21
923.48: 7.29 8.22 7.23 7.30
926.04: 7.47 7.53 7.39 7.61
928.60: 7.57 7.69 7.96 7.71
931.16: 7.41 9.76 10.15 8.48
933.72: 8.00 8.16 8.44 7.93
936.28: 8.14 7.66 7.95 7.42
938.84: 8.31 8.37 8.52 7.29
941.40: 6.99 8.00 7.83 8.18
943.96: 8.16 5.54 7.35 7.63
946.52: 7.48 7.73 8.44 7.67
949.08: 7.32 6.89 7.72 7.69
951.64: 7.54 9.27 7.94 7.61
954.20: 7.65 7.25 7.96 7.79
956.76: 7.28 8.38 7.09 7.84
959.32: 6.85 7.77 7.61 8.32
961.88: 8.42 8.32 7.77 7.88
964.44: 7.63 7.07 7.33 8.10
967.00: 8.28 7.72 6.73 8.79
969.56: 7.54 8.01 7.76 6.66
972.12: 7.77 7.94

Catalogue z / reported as 0.195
